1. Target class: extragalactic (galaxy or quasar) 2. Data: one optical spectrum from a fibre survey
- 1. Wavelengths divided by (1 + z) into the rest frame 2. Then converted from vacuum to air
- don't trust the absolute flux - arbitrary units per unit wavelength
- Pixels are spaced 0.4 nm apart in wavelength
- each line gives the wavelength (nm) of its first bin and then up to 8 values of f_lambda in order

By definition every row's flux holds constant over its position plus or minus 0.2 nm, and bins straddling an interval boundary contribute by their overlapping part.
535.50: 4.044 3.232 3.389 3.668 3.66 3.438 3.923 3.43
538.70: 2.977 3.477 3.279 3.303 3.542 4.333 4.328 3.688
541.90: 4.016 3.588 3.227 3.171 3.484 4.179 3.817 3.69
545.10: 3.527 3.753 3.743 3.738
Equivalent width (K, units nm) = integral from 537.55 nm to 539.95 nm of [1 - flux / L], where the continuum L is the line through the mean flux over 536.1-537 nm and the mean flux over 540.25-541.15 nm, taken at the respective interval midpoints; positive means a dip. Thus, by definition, 0.270 nm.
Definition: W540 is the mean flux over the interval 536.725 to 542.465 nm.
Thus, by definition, 3.64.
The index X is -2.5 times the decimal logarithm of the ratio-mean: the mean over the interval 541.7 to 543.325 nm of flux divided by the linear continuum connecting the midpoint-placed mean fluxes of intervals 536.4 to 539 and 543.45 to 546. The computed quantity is 0.05 mag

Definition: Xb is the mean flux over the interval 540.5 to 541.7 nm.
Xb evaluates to 4.12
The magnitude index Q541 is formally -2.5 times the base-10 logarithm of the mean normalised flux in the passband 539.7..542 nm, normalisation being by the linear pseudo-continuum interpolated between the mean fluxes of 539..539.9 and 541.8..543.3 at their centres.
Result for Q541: -0.14 mag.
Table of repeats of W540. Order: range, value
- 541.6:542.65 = 3.71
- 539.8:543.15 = 3.72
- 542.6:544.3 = 3.57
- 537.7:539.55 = 3.43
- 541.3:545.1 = 3.64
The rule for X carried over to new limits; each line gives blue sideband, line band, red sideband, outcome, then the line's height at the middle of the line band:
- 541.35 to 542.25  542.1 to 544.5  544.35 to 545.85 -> 0.052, 3.76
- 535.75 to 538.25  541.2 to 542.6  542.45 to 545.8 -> -0.052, 3.59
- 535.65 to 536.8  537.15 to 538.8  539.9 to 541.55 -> 0.040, 3.62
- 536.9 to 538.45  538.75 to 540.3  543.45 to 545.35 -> 0.098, 3.66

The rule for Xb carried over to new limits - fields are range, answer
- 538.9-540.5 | 3.4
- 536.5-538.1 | 3.67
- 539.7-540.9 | 3.73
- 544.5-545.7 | 3.66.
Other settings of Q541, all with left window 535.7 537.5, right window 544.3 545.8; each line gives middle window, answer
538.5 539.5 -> 0.097 mag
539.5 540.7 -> 0.005 mag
